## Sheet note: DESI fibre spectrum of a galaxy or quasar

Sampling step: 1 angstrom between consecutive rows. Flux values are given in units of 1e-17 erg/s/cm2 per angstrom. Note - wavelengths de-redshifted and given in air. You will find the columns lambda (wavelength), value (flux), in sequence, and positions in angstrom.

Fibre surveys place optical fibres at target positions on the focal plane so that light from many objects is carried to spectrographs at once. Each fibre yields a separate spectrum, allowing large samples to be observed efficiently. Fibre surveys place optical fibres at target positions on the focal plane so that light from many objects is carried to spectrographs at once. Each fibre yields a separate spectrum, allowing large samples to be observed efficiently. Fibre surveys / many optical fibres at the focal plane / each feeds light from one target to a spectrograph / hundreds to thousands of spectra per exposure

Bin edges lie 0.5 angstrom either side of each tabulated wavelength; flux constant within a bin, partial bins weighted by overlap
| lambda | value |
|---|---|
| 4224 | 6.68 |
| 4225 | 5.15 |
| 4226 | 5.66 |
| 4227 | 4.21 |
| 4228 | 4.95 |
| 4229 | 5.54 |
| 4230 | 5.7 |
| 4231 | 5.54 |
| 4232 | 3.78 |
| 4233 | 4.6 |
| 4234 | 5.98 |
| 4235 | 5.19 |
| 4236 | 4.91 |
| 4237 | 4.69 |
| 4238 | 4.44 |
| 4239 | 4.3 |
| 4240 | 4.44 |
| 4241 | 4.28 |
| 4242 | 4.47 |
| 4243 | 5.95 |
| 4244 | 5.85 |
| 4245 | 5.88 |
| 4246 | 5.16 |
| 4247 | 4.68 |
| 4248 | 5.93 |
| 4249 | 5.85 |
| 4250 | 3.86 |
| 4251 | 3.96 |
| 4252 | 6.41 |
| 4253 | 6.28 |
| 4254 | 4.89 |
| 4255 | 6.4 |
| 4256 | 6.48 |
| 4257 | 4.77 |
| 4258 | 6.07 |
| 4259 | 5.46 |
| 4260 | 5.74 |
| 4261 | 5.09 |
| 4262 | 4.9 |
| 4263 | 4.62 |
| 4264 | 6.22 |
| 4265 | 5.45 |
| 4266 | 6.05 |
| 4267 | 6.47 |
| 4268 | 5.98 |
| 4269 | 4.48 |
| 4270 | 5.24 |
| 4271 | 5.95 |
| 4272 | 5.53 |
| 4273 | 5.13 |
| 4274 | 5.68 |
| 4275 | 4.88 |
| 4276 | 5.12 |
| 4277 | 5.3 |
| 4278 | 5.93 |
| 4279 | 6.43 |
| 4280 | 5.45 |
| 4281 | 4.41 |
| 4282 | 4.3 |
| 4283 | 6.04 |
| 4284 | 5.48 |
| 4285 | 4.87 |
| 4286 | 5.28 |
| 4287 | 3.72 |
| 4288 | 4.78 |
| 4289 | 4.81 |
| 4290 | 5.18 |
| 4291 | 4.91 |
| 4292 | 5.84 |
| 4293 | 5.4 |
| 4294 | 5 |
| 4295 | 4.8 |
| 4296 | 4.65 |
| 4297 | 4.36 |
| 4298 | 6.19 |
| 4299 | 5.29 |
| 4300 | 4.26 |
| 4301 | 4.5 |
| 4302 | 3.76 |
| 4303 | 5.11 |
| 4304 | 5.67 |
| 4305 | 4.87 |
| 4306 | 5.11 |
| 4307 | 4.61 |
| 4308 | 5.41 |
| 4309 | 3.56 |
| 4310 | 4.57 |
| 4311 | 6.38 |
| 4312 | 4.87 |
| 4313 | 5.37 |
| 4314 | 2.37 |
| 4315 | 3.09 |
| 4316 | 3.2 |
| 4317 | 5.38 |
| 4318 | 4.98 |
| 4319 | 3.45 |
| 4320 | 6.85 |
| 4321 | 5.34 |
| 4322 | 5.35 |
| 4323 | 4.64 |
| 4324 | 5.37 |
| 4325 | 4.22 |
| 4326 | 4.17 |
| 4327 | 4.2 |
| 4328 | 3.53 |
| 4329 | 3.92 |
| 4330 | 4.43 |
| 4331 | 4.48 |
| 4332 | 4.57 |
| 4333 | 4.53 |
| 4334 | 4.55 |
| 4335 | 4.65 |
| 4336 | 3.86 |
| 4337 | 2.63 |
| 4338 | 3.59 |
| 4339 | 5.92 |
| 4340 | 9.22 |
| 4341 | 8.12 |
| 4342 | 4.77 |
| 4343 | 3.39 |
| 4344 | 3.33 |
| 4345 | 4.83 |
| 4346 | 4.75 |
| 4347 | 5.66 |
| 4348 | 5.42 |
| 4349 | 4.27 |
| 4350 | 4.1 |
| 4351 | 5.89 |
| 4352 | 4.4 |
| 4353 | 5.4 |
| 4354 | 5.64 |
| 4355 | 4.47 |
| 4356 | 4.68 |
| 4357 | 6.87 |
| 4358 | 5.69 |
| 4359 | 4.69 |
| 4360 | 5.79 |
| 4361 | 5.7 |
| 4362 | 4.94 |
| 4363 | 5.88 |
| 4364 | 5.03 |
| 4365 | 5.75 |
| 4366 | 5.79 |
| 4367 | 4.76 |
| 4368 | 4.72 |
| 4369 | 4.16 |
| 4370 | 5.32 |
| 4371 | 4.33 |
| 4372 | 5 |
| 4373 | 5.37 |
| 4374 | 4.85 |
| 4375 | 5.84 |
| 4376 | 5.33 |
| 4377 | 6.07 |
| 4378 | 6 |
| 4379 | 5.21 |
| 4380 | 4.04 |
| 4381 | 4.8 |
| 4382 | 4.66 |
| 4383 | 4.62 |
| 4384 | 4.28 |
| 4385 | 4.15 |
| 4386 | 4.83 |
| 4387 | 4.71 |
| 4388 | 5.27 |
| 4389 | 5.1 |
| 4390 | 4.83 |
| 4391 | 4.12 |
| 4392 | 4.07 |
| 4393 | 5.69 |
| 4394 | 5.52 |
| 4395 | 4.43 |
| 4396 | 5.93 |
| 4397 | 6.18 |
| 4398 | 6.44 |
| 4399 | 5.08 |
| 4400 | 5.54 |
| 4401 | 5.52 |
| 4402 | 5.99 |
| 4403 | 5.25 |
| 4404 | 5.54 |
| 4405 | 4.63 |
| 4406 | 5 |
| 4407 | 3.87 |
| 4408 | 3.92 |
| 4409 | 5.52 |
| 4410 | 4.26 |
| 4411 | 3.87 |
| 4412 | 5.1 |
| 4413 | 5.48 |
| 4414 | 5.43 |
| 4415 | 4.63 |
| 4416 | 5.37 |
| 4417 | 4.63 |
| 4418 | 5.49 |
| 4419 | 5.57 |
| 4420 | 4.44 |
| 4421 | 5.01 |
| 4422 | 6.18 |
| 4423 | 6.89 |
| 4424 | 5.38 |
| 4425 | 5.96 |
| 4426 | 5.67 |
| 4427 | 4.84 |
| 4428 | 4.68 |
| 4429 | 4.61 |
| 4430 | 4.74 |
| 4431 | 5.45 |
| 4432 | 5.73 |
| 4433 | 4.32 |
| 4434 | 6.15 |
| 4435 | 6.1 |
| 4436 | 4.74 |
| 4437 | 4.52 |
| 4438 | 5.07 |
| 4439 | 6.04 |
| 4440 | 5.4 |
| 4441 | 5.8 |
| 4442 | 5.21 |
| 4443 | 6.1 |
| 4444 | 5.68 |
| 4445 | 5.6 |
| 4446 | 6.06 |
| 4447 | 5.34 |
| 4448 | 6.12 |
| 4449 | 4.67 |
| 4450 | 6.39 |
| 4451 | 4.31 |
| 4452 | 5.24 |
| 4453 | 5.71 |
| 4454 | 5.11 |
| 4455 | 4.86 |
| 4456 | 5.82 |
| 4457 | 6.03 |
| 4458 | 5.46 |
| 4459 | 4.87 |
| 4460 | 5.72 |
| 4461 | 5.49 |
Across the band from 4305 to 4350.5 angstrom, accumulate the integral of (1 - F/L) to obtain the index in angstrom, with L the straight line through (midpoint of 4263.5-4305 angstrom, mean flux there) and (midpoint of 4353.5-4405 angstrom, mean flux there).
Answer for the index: 4.4 angstrom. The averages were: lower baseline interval 5.21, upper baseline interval 5.18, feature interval 4.69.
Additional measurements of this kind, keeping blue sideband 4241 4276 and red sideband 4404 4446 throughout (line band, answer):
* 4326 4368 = 2.8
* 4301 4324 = 2.7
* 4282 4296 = 0.9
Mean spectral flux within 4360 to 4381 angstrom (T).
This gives 5.21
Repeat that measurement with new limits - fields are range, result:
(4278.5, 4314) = 4.97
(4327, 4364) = 4.95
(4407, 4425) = 5.12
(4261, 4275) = 5.48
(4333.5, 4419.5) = 5.07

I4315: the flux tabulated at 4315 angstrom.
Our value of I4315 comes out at 3.09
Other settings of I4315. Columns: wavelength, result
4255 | 6.4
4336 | 3.86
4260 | 5.74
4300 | 4.26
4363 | 5.88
